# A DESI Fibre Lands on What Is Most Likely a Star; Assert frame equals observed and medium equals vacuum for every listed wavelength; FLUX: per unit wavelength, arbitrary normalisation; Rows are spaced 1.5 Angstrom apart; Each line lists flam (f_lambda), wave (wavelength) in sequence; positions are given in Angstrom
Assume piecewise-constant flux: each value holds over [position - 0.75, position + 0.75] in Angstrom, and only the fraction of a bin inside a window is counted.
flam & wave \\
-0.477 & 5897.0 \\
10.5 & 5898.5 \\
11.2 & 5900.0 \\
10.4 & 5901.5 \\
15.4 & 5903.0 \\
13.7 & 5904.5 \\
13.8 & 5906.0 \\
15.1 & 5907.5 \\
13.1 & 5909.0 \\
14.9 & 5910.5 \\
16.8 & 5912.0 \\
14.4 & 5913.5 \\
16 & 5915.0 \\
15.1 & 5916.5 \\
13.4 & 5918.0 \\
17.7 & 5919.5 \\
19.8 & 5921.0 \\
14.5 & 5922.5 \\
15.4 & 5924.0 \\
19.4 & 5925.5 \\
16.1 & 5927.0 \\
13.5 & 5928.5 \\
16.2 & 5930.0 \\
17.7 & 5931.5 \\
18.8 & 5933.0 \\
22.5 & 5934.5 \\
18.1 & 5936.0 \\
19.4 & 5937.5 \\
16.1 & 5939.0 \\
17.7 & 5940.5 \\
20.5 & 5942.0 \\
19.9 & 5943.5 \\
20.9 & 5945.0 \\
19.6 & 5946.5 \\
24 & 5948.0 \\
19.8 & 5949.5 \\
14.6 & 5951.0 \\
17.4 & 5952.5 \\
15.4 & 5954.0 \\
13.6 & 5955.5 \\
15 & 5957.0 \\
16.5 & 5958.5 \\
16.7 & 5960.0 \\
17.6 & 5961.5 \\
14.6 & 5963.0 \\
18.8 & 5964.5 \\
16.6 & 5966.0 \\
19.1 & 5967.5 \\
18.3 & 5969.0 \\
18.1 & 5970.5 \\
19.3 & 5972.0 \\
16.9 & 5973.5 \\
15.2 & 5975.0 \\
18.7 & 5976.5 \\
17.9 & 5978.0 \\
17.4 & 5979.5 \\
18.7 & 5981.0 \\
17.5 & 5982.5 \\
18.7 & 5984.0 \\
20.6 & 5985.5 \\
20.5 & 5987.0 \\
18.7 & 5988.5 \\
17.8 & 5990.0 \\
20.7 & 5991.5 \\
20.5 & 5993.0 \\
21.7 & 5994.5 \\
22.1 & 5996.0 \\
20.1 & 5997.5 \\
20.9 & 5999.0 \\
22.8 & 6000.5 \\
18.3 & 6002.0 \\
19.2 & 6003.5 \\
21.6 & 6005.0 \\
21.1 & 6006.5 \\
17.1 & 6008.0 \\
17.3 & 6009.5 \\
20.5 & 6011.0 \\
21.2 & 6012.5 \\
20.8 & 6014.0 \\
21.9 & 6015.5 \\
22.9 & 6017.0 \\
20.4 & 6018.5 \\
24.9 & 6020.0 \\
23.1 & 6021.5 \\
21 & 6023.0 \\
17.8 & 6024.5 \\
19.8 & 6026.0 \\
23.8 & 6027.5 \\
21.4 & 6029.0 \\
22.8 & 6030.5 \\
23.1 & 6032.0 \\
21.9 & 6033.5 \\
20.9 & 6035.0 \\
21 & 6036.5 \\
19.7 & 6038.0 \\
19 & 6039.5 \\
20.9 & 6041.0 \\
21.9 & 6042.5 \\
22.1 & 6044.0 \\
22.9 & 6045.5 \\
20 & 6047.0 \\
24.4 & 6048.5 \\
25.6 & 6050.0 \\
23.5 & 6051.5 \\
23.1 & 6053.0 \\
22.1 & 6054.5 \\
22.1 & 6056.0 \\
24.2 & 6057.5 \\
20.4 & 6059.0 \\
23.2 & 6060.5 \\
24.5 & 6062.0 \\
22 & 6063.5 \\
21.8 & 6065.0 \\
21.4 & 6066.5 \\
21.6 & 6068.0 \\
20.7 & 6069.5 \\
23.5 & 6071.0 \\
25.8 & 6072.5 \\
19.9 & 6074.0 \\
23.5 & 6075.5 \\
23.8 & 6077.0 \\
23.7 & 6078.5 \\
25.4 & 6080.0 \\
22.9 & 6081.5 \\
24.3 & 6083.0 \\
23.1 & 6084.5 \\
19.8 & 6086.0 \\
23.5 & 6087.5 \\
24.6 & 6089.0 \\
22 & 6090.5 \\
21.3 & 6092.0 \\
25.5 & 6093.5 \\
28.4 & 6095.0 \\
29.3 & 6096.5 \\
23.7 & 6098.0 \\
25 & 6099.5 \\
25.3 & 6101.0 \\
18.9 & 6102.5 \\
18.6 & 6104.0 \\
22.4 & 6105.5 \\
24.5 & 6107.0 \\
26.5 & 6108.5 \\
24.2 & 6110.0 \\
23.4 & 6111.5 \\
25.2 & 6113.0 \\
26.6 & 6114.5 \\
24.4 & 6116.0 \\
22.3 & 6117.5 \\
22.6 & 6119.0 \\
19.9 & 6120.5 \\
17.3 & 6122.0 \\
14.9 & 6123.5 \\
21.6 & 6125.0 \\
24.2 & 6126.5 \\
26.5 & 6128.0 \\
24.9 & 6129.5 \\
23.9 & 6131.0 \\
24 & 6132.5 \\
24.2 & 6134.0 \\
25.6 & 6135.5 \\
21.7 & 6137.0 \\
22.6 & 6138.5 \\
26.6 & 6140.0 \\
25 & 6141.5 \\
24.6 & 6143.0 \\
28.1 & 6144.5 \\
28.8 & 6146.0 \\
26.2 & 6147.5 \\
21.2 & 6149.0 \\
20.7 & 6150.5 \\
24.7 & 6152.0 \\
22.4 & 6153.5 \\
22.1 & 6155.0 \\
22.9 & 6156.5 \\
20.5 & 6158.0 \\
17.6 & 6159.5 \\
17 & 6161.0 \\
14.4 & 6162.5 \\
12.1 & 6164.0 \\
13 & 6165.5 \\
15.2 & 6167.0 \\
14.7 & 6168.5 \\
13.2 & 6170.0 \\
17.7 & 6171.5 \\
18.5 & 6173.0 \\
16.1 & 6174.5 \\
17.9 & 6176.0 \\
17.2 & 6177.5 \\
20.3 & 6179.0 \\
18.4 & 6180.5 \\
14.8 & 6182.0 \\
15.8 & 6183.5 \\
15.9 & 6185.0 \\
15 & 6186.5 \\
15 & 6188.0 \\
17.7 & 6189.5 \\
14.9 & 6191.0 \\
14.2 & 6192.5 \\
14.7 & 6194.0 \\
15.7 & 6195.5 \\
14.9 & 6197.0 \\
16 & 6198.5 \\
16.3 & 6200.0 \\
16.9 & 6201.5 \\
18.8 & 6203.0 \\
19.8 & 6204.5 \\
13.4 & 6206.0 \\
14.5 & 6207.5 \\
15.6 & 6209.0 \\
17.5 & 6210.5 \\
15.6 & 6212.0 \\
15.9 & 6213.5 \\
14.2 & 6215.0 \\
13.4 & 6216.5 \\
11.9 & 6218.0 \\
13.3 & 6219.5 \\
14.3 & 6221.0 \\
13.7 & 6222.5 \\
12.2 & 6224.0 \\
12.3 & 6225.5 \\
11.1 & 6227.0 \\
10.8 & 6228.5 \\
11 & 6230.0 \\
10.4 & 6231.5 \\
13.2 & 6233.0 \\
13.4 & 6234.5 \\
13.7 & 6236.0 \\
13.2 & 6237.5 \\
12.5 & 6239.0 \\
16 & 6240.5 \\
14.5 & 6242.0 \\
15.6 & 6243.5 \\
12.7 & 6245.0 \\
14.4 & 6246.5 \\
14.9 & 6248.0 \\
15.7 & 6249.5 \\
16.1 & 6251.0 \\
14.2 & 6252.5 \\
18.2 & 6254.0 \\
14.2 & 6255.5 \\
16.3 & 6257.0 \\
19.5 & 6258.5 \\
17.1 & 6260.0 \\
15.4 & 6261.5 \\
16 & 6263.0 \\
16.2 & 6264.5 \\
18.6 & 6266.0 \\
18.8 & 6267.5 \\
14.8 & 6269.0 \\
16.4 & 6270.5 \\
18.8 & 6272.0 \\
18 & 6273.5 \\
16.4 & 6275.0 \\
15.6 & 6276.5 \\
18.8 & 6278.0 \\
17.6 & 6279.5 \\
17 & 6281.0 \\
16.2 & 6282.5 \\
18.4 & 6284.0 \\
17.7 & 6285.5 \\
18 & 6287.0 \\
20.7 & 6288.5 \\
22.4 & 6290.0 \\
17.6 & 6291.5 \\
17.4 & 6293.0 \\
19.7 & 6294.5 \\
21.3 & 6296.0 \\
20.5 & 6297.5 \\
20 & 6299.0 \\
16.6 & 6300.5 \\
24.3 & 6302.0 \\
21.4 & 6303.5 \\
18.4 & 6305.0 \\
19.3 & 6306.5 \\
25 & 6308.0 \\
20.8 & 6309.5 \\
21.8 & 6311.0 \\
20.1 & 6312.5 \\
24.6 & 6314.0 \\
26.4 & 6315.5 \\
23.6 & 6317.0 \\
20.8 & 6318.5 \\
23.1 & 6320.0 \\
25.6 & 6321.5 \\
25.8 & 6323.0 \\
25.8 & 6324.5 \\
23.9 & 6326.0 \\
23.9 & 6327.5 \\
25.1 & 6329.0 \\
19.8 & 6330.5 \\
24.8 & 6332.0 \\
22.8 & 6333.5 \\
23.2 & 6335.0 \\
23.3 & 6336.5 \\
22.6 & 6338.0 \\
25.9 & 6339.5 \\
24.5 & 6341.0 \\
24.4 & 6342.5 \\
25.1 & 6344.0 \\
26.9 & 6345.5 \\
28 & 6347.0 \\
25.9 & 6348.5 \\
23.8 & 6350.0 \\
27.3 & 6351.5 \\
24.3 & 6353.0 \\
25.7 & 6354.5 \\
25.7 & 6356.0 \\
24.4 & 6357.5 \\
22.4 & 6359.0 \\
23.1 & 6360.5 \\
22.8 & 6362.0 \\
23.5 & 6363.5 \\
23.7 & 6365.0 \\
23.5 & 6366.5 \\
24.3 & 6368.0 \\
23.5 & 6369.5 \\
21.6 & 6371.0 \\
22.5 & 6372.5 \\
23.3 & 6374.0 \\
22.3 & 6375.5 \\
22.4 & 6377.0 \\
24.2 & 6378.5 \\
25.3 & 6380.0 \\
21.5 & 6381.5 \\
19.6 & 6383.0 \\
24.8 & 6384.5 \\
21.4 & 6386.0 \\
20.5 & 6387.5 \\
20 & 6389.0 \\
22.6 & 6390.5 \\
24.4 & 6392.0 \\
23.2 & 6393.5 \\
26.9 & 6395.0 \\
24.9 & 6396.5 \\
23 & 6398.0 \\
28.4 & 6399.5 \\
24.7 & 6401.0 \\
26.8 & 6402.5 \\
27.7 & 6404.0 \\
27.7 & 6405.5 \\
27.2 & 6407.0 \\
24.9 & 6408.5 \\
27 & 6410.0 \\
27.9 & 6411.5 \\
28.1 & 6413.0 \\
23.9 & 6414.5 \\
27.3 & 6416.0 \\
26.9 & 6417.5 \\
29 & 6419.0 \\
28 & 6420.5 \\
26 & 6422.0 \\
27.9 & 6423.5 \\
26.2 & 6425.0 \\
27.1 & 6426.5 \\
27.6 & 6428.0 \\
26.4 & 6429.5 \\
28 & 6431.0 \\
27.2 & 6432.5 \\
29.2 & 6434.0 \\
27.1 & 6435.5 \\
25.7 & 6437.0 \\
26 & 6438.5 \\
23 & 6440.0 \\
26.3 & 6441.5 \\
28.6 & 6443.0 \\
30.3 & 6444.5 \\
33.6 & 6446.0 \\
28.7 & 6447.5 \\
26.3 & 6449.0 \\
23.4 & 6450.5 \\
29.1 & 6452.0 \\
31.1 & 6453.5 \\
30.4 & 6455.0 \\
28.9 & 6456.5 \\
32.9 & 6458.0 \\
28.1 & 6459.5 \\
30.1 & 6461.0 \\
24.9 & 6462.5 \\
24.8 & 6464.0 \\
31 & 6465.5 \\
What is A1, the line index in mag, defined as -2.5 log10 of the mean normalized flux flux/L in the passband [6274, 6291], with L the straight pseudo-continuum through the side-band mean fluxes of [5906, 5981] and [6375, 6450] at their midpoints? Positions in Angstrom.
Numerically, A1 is 0.28 mag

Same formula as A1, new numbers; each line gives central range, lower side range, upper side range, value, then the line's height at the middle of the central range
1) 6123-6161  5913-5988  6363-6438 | -0.125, 20.8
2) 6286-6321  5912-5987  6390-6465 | 0.172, 24.7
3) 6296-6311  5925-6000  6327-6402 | 0.110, 23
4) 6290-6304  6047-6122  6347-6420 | 0.207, 24.2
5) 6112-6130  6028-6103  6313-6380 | 0.028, 23.1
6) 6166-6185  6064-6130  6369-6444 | 0.388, 23.7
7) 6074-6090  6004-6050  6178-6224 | -0.193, 19.5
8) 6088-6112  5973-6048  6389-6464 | -0.103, 21.8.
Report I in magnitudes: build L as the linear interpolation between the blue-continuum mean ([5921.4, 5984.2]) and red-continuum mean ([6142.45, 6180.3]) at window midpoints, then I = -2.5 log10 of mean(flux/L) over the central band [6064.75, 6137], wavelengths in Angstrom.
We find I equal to -0.22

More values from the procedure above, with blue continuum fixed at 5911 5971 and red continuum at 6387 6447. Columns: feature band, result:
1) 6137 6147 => -0.21 mag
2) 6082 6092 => -0.13 mag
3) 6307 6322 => 0.07 mag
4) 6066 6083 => -0.16 mag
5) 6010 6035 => -0.14 mag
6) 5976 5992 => -0.04 mag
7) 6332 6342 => 0.05 mag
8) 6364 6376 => 0.11 mag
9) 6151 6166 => 0.15 mag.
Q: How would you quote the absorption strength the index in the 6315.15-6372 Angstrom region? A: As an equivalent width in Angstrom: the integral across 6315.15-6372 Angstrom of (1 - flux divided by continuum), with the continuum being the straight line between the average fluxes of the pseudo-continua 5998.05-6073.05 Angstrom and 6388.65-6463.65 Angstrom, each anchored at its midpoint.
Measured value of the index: 3.71 Angstrom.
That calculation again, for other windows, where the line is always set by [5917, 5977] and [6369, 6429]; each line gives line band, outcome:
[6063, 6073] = -1.42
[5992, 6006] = -1.81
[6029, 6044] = -1.78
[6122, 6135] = -1.39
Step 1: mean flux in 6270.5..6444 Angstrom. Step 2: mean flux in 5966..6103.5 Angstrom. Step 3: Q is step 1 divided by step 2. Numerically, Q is 1.10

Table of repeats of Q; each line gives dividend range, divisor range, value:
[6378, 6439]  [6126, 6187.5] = 1.26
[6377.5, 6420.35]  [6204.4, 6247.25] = 1.83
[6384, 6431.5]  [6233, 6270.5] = 1.67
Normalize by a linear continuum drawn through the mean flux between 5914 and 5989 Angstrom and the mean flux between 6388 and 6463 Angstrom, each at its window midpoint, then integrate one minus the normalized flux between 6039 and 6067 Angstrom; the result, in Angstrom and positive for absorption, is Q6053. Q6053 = -3.9 Angstrom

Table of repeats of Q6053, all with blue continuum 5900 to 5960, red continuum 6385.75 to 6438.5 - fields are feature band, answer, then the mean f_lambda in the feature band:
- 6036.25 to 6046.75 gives -1.2 Angstrom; 21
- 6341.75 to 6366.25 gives 0.1 Angstrom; 24.8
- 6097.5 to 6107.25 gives -1.2 Angstrom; 22.5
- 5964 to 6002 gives -3.0 Angstrom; 19.1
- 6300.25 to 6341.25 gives 2.1 Angstrom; 23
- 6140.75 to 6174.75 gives 1.9 Angstrom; 19.9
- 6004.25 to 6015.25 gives -1.1 Angstrom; 20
